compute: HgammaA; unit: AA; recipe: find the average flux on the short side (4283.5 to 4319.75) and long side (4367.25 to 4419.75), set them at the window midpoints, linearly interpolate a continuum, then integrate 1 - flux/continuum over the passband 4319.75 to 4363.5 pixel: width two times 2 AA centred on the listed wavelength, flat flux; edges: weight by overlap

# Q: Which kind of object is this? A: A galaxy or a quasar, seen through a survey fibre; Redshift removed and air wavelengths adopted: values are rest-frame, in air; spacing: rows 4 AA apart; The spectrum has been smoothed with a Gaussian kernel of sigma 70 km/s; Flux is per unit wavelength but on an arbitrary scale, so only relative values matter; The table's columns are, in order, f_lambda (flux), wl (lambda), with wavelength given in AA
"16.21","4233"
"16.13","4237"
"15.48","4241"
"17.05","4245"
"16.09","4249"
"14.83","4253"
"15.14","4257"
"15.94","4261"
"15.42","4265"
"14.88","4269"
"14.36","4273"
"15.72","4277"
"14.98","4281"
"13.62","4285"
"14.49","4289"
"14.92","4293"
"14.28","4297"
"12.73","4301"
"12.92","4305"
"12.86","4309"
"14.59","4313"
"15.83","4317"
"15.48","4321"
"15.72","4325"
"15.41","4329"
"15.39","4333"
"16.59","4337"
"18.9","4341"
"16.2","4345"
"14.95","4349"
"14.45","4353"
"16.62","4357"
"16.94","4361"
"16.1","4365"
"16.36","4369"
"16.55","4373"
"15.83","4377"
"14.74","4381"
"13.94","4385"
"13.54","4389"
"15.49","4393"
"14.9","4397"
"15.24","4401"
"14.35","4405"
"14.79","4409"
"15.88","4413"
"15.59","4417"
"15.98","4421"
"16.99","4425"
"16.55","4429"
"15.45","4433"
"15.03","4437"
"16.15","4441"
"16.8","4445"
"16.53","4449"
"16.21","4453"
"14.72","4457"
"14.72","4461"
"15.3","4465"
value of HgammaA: -4.58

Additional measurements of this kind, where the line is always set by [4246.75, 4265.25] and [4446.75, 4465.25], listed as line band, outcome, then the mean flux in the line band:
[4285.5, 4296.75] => 0.74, 14.5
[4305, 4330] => 1.16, 14.8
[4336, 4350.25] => -1.13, 16.8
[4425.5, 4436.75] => -0.33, 16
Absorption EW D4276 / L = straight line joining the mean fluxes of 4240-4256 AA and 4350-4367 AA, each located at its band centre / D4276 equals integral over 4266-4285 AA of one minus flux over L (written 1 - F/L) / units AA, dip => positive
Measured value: 1.21 AA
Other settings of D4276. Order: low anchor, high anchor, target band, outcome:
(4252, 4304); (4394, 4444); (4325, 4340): -1.0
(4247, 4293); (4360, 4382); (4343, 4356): 0.5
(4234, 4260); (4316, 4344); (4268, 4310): 4.8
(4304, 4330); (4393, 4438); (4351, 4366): -0.9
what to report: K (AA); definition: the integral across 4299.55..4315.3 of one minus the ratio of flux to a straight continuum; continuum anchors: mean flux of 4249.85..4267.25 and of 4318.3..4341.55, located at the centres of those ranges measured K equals 2.5 AA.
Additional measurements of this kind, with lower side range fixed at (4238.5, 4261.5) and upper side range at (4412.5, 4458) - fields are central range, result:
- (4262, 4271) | 0.3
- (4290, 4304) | 1.7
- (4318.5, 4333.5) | 0.3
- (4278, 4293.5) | 1.2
